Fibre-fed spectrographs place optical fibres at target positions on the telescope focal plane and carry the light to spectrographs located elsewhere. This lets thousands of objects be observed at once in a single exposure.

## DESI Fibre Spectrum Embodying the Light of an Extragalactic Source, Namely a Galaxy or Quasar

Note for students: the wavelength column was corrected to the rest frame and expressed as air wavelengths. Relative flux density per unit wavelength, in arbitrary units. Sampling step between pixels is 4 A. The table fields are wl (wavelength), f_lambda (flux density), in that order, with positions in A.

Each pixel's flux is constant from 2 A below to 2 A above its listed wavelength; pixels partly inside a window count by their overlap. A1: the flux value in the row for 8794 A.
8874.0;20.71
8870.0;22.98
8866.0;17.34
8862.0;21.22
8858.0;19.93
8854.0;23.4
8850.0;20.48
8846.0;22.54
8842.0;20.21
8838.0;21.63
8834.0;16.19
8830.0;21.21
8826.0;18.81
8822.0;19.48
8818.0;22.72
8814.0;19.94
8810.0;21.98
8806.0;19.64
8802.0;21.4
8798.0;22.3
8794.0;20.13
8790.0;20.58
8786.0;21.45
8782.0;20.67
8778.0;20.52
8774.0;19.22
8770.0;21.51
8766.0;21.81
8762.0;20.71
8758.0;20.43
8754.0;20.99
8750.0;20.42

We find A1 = 20.13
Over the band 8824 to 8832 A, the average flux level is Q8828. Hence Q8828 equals 20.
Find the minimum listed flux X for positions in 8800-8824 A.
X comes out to 19.48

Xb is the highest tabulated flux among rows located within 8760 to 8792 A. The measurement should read 21.81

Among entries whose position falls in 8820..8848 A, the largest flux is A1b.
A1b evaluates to 22.54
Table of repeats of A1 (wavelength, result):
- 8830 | 21.21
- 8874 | 20.71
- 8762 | 20.71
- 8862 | 21.22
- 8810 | 21.98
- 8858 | 19.93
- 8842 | 20.21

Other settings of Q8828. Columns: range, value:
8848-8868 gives 20.5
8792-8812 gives 21.1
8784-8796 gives 20.7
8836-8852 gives 21.2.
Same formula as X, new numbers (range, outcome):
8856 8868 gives 17.34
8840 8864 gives 19.93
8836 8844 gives 20.21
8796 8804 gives 21.4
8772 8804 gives 19.22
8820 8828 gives 18.81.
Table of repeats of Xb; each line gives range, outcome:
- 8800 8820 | 22.72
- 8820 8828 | 19.48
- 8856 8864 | 21.22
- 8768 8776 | 21.51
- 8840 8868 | 23.4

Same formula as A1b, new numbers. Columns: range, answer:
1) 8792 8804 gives 22.3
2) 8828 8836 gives 21.21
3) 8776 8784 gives 20.67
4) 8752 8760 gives 20.99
